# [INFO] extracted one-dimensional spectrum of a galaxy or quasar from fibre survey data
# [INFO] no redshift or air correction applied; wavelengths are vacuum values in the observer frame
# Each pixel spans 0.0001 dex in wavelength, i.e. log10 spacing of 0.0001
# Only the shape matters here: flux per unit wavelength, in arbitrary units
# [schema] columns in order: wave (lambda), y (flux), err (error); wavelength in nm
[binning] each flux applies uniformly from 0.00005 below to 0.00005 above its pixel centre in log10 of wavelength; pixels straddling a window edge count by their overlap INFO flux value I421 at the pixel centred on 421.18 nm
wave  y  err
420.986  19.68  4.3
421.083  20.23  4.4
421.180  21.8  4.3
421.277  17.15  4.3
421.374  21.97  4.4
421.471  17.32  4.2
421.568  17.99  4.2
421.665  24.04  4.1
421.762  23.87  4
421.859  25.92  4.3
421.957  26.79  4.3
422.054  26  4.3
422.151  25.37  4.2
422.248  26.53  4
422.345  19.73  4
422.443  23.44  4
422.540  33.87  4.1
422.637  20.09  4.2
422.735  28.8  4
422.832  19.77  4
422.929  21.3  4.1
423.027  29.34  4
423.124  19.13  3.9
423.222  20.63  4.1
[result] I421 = 21.8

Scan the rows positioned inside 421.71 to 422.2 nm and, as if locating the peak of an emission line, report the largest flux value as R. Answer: 26.79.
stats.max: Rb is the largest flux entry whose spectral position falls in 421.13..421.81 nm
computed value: 24.04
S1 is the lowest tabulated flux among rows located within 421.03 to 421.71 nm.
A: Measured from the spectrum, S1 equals 17.15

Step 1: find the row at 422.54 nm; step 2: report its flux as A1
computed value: 33.87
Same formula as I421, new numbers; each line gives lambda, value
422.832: 19.77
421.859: 25.92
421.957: 26.79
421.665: 24.04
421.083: 20.23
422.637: 20.09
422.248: 26.53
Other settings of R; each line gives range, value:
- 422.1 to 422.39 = 26.53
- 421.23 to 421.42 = 21.97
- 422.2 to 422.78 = 33.87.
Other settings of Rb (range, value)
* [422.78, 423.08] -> 29.34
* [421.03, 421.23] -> 21.8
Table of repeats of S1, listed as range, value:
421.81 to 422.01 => 25.92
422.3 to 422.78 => 19.73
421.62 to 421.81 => 23.87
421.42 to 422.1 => 17.32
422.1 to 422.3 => 25.37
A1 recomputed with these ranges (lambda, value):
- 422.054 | 26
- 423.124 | 19.13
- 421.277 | 17.15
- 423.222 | 20.63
